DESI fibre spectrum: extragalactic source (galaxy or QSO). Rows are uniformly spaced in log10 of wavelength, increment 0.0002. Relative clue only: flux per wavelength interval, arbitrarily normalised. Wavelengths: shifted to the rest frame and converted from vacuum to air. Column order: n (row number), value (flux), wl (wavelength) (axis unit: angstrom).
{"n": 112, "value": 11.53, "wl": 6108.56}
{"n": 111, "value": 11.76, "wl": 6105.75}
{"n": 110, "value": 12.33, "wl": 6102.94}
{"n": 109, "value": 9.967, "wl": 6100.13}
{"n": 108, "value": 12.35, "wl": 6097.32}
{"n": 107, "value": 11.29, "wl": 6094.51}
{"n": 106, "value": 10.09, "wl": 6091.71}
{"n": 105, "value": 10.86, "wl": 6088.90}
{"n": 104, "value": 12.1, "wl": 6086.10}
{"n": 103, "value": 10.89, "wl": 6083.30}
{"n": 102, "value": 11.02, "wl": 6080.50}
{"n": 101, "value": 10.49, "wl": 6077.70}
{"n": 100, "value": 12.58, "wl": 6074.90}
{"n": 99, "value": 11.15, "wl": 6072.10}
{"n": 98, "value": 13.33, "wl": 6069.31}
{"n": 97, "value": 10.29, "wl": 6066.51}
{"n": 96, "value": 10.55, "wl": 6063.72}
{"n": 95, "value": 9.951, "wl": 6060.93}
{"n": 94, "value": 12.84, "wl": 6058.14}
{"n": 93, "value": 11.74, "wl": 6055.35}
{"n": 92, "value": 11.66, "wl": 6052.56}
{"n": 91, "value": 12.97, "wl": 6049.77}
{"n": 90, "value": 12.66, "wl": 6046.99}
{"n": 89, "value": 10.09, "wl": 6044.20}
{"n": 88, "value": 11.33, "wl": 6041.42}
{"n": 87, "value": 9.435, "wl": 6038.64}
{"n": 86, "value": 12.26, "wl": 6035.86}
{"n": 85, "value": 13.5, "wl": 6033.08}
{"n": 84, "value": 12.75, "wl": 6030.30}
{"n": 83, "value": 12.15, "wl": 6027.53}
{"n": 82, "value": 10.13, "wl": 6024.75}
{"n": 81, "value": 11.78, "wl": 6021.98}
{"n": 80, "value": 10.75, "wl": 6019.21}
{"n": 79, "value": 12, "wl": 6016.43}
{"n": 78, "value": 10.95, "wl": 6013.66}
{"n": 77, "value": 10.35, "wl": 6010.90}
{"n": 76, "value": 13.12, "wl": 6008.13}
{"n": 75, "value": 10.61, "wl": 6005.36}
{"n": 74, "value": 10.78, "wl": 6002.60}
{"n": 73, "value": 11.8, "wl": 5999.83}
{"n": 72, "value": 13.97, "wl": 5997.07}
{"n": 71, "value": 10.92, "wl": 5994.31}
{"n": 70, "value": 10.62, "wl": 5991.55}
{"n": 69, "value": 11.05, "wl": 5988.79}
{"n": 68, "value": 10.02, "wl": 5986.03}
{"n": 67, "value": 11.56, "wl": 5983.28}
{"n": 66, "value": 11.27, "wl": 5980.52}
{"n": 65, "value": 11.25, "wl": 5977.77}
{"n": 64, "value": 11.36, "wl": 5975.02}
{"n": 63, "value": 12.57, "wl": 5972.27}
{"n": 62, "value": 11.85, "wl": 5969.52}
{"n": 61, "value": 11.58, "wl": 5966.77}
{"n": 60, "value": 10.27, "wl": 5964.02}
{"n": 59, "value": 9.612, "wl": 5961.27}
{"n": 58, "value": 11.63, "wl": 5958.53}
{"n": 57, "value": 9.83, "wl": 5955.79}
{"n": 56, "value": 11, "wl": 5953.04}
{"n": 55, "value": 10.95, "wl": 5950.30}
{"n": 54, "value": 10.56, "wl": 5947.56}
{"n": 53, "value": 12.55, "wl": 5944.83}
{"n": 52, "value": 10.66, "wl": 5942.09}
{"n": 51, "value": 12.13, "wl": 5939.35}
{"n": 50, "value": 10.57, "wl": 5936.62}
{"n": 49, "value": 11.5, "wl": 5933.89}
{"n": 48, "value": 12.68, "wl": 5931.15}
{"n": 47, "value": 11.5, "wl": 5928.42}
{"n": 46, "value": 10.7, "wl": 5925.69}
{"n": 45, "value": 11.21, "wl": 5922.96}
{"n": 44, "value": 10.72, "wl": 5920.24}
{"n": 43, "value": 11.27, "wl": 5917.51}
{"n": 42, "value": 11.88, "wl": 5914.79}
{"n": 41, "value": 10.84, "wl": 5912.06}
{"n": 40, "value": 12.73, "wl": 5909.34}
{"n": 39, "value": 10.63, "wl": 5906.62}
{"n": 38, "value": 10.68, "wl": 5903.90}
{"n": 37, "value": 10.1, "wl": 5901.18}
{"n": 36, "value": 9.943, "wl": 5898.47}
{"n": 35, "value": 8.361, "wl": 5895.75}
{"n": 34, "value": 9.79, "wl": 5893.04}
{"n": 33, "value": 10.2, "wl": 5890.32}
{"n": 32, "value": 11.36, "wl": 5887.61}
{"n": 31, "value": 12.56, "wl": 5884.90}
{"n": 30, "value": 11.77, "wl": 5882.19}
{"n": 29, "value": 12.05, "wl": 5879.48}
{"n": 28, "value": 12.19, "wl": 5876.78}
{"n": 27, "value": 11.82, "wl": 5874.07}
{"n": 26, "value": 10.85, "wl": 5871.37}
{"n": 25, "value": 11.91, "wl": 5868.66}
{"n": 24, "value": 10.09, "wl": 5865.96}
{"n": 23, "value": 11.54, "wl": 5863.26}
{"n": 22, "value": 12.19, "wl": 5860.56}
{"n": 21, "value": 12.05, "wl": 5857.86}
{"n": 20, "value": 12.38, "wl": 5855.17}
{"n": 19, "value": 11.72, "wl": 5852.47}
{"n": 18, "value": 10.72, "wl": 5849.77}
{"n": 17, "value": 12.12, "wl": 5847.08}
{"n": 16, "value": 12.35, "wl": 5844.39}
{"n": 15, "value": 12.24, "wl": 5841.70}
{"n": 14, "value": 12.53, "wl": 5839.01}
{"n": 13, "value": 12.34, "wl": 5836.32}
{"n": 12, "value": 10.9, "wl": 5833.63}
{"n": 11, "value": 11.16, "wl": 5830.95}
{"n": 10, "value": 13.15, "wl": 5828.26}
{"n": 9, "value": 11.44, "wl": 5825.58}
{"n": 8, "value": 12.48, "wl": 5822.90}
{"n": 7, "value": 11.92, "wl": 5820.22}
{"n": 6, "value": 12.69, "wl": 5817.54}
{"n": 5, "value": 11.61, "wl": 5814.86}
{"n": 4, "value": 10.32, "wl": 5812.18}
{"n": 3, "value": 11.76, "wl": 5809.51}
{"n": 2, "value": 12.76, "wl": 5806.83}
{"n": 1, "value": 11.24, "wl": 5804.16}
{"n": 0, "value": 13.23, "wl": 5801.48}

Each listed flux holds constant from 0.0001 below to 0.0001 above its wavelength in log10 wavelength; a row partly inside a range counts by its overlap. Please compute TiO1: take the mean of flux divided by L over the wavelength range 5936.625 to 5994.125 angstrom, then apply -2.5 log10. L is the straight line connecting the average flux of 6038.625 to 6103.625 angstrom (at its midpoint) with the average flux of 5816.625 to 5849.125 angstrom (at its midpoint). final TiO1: 0.055 mag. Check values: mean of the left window 12.1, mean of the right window 11.4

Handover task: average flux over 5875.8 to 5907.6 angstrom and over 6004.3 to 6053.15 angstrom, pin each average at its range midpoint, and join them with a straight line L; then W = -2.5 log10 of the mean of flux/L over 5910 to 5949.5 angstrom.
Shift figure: -0.03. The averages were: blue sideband 10.8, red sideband 11.6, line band 11.4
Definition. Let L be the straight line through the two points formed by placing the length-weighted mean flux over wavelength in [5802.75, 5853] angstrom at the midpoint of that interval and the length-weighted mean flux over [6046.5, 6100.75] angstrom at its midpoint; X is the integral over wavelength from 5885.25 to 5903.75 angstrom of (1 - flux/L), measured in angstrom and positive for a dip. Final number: 2.5 angstrom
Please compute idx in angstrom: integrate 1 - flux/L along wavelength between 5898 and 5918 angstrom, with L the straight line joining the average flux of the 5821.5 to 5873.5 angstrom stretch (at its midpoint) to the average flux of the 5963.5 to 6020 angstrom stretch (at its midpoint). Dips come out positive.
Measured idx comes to 1.00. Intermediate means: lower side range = 11.8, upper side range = 11.4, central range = 11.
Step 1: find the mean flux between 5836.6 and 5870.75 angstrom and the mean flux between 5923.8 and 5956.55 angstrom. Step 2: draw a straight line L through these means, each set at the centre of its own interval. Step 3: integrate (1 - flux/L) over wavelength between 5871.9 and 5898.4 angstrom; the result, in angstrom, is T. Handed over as 1.3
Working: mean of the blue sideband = 11.8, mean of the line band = 11.1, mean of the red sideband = 11.2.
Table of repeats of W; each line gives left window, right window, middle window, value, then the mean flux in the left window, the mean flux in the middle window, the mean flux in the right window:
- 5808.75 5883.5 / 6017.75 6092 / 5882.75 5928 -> 0.08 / 11.8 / 10.8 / 11.5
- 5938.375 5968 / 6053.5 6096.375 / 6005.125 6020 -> -0.02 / 11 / 11.4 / 11.3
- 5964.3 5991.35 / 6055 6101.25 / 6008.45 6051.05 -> -0.03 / 11.3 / 11.6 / 11.3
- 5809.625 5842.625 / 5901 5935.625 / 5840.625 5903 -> 0.03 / 11.9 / 11.3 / 11.3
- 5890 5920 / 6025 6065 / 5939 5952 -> -0.04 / 10.6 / 11.3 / 11.7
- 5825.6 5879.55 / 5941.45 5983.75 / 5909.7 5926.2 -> 0.02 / 11.8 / 11.2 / 11.2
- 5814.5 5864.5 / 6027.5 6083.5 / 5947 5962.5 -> 0.11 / 12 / 10.6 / 11.6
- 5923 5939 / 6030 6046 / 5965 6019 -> 0.00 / 11.4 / 11.4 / 11.5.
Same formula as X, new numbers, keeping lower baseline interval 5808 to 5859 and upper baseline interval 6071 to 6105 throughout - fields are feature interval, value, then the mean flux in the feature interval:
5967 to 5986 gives 0.0 angstrom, 11.5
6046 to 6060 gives -1.1 angstrom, 12.3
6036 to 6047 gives 0.6 angstrom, 10.8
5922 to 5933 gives 0.1 angstrom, 11.5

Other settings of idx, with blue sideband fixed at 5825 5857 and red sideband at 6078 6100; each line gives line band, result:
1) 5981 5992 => 0.57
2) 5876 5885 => -0.21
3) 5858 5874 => 0.60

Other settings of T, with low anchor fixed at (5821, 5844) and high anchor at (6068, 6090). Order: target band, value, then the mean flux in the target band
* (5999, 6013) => 0.5 angstrom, 11.3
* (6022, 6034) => -0.4 angstrom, 12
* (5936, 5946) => 0.3 angstrom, 11.5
